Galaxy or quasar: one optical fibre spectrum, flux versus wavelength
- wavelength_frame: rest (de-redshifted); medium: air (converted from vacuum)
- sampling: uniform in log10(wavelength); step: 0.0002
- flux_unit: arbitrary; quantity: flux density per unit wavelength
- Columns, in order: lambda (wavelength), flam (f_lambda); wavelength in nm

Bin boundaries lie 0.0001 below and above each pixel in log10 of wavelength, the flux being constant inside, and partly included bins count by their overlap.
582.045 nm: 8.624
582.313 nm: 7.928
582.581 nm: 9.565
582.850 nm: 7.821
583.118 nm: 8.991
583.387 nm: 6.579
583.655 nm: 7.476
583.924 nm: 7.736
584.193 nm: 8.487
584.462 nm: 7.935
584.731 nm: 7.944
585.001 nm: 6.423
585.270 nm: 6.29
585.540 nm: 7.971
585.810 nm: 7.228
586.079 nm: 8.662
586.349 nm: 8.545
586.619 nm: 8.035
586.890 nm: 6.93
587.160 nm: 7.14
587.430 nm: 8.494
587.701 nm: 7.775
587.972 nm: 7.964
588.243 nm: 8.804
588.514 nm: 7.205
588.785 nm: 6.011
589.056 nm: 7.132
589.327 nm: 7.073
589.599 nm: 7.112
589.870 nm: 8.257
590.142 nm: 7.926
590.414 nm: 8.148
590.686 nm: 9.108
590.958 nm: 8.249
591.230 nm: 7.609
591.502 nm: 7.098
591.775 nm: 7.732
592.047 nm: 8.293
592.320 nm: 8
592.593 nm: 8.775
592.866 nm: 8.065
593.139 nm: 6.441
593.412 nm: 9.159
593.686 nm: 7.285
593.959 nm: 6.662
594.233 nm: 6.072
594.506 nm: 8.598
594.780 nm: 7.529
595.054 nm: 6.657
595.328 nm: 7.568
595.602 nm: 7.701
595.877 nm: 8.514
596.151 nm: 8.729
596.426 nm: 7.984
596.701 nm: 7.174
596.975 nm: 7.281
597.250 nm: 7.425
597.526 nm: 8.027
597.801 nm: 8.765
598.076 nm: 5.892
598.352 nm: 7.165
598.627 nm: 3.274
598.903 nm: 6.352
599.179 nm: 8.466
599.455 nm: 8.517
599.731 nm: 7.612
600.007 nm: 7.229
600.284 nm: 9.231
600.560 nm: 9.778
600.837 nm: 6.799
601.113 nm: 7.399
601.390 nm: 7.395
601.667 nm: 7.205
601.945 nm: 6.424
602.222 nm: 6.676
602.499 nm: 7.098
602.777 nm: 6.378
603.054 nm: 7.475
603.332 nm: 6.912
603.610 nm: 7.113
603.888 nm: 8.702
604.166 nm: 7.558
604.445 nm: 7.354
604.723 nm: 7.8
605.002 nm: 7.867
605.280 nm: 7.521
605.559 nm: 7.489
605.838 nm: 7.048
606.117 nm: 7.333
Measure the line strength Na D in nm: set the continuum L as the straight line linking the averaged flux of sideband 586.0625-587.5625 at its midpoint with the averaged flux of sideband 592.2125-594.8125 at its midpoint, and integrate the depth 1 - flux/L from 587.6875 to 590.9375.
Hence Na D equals 0.037 nm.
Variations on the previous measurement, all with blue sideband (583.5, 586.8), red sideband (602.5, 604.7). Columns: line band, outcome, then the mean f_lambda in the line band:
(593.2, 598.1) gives -0.08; 7.63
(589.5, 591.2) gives -0.11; 8.12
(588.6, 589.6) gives 0.11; 6.81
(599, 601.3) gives -0.20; 8.08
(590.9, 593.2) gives -0.08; 7.84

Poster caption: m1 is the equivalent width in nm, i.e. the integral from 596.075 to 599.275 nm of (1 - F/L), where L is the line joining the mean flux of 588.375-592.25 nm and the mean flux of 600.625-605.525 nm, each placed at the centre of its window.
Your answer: 0.13 nm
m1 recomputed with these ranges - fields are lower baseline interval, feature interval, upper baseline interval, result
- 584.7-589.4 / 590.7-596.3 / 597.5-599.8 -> -0.38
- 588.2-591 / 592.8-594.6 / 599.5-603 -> 0.04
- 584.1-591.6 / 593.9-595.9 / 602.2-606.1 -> 0.05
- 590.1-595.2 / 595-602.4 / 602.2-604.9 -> 0.06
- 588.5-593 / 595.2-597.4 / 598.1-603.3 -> -0.10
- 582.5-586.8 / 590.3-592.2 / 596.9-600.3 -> -0.12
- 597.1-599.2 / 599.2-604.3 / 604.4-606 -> -0.26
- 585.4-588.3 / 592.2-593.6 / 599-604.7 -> -0.05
